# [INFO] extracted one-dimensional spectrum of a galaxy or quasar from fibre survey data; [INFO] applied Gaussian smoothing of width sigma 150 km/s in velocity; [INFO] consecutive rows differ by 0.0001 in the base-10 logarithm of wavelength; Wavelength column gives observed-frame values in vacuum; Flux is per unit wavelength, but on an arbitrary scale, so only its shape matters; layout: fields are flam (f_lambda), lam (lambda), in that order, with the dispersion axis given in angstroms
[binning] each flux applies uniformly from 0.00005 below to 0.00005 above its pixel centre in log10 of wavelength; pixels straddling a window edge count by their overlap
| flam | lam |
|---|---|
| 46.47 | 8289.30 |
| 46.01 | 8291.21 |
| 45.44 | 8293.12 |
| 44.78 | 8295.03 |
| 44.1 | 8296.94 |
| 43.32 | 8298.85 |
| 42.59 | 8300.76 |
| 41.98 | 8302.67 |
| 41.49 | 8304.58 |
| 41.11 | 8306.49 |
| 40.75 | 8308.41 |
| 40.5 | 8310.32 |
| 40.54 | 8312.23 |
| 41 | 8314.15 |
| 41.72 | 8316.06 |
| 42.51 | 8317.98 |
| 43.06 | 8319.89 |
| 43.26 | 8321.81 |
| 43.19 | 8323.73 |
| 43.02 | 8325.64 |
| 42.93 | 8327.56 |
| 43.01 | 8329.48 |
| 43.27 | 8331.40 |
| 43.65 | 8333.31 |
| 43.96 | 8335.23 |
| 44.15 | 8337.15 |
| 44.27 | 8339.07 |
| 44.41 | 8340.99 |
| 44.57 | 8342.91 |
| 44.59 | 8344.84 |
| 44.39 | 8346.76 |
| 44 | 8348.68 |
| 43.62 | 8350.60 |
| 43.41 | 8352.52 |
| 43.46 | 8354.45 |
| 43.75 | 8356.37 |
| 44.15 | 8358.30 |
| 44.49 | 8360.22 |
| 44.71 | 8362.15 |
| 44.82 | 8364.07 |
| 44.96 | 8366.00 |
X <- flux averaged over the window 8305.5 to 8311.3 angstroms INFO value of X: 40.8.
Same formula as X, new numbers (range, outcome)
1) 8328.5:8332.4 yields 43.2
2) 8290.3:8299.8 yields 44.7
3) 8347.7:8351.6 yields 43.9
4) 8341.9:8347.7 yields 44.5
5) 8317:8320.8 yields 42.8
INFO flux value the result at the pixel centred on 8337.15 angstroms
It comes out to 44.15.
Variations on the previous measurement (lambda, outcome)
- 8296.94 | 44.1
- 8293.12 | 45.44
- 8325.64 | 43.02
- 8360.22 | 44.49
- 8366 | 44.96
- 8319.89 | 43.06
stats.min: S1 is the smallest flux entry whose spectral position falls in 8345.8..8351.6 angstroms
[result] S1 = 43.62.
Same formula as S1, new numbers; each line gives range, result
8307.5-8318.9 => 40.5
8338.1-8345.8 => 44.27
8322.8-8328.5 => 42.93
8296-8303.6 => 41.98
